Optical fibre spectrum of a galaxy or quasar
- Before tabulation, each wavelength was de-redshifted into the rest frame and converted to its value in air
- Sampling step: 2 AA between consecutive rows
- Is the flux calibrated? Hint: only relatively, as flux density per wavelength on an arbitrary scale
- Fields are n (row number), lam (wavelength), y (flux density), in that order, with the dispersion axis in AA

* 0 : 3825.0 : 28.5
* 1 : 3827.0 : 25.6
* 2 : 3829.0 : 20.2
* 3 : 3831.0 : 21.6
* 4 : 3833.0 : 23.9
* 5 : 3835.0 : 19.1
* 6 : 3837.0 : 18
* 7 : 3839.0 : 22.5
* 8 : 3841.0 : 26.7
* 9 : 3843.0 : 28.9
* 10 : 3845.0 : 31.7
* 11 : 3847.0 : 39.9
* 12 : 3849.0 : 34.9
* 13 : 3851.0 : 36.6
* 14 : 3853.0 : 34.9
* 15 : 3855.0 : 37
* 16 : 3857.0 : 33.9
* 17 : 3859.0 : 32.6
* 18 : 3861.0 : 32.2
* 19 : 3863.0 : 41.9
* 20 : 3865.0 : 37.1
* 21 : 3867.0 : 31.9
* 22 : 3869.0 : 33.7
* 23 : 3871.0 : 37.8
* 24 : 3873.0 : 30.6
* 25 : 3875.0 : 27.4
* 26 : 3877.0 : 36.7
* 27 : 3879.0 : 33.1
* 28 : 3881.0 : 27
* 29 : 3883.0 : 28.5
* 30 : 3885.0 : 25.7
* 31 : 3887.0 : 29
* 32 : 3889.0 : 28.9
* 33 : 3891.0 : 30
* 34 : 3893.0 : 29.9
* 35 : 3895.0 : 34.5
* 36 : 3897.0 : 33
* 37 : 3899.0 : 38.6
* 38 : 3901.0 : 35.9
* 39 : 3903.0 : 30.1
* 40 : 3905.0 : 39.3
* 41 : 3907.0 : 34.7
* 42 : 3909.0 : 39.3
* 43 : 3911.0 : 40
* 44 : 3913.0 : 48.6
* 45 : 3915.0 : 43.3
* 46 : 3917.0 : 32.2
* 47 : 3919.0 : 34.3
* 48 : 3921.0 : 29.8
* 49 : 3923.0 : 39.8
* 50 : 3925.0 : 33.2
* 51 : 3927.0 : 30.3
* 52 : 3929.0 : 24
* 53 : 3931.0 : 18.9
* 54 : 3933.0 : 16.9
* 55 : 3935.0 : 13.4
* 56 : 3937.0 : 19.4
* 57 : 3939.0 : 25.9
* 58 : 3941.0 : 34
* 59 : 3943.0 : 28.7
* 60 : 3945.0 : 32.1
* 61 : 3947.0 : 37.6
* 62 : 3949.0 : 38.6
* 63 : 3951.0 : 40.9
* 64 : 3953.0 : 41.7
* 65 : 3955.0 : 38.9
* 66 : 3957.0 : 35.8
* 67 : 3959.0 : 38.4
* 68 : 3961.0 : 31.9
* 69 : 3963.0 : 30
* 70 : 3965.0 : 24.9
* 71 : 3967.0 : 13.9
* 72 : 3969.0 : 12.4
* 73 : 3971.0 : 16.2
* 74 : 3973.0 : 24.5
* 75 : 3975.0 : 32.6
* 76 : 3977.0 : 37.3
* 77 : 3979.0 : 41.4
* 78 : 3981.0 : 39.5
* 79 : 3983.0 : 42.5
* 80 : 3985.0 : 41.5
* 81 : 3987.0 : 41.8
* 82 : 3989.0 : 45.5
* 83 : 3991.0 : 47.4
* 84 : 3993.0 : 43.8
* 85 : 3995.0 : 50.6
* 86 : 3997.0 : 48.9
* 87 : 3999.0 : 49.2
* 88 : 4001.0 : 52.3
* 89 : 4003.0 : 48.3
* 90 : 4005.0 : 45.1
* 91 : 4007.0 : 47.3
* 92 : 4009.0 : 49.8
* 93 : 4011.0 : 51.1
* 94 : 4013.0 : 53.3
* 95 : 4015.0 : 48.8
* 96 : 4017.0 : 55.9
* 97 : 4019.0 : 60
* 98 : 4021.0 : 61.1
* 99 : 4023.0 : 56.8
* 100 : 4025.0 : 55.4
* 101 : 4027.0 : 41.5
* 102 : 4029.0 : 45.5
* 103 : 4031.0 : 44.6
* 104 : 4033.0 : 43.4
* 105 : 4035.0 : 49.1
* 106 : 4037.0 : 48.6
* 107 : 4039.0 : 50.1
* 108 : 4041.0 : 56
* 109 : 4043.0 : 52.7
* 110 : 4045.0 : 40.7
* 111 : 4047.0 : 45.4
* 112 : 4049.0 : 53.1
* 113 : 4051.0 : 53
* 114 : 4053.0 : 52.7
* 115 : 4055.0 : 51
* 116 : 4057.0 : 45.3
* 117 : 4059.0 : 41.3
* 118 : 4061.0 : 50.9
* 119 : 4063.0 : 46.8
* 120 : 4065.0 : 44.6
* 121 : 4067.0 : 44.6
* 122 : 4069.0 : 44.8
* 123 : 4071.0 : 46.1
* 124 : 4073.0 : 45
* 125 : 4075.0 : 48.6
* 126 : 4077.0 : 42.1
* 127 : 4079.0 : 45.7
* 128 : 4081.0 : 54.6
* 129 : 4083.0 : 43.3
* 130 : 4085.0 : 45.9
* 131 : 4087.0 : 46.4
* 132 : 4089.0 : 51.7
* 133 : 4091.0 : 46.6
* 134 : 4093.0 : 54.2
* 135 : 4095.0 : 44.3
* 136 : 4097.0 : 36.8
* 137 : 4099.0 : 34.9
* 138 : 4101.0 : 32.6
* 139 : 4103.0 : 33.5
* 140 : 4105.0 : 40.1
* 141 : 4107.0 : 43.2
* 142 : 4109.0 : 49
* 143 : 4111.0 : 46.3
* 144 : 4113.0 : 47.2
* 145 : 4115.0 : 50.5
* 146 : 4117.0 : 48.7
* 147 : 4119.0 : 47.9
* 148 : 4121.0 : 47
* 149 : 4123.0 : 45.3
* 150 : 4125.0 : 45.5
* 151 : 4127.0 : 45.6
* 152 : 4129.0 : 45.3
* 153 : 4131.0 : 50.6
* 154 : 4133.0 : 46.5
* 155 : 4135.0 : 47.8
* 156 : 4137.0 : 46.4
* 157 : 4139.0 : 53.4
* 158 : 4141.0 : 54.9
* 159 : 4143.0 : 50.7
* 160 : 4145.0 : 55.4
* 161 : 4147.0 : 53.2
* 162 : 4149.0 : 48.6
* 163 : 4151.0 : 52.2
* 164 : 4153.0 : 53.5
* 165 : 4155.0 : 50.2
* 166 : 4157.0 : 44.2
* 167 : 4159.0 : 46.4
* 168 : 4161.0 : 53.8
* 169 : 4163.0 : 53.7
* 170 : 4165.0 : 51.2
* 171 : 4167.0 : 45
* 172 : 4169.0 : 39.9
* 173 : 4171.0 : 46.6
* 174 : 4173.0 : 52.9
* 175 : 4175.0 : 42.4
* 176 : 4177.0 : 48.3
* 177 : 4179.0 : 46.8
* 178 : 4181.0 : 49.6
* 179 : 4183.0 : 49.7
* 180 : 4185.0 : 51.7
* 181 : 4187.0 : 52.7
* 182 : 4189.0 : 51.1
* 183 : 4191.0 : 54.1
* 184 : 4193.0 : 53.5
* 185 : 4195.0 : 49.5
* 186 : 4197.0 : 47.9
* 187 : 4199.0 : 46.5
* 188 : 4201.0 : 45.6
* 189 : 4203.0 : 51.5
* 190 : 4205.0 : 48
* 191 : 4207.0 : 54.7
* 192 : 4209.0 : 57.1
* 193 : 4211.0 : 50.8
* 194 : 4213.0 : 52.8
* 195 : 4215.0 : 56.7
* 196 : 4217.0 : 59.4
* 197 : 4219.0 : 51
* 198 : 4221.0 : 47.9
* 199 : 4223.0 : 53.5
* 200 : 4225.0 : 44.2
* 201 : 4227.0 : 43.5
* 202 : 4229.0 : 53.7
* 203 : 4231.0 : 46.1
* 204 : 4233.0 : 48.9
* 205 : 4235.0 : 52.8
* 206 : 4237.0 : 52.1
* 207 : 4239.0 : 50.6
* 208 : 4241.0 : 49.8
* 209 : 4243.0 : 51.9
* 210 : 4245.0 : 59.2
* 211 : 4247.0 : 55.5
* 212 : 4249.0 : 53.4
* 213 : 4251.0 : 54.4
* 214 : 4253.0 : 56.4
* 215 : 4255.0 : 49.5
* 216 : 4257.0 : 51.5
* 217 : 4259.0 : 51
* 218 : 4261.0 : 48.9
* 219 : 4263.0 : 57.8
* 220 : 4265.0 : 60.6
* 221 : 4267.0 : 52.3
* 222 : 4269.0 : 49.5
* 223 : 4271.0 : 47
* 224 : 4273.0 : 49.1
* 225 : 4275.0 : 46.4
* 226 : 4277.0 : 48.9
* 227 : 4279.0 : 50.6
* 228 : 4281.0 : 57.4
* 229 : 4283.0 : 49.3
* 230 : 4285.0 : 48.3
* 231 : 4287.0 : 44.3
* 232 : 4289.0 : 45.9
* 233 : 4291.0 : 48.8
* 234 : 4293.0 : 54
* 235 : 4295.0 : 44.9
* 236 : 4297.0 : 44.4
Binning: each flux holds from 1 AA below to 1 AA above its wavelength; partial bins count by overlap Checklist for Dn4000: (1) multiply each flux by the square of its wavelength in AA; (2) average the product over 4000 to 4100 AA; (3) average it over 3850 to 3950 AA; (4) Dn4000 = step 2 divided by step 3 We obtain 1.6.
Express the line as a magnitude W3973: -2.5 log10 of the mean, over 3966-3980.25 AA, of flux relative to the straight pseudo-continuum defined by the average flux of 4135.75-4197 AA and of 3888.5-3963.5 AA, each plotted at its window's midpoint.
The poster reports 0.379 mag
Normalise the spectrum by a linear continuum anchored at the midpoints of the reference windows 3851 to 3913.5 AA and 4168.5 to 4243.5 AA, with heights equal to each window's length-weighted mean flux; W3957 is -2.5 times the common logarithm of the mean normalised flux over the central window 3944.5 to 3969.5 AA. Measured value 0.16 mag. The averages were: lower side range 33.9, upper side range 50.2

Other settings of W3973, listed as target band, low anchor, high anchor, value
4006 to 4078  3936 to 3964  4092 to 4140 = -0.22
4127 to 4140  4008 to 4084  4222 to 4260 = 0.04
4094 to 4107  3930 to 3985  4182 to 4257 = 0.12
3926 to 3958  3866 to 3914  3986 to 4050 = 0.33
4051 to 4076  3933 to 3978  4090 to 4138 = -0.18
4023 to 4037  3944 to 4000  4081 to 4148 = -0.17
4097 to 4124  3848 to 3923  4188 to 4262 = 0.06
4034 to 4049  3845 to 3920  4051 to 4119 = -0.14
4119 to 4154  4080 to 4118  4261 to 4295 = -0.08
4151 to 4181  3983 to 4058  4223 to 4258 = 0.05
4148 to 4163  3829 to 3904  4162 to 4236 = -0.06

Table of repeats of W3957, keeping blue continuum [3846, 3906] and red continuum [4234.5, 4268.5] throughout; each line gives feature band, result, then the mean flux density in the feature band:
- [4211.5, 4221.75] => -0.04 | 53.6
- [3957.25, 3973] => 0.48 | 24.6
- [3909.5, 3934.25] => 0.10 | 32.5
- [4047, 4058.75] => -0.17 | 49.9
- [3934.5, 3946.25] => 0.36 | 26.4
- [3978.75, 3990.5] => -0.08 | 42.3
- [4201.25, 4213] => -0.02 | 52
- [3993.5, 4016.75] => -0.23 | 49.6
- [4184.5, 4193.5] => -0.05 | 52.6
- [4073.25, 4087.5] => -0.06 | 46.6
